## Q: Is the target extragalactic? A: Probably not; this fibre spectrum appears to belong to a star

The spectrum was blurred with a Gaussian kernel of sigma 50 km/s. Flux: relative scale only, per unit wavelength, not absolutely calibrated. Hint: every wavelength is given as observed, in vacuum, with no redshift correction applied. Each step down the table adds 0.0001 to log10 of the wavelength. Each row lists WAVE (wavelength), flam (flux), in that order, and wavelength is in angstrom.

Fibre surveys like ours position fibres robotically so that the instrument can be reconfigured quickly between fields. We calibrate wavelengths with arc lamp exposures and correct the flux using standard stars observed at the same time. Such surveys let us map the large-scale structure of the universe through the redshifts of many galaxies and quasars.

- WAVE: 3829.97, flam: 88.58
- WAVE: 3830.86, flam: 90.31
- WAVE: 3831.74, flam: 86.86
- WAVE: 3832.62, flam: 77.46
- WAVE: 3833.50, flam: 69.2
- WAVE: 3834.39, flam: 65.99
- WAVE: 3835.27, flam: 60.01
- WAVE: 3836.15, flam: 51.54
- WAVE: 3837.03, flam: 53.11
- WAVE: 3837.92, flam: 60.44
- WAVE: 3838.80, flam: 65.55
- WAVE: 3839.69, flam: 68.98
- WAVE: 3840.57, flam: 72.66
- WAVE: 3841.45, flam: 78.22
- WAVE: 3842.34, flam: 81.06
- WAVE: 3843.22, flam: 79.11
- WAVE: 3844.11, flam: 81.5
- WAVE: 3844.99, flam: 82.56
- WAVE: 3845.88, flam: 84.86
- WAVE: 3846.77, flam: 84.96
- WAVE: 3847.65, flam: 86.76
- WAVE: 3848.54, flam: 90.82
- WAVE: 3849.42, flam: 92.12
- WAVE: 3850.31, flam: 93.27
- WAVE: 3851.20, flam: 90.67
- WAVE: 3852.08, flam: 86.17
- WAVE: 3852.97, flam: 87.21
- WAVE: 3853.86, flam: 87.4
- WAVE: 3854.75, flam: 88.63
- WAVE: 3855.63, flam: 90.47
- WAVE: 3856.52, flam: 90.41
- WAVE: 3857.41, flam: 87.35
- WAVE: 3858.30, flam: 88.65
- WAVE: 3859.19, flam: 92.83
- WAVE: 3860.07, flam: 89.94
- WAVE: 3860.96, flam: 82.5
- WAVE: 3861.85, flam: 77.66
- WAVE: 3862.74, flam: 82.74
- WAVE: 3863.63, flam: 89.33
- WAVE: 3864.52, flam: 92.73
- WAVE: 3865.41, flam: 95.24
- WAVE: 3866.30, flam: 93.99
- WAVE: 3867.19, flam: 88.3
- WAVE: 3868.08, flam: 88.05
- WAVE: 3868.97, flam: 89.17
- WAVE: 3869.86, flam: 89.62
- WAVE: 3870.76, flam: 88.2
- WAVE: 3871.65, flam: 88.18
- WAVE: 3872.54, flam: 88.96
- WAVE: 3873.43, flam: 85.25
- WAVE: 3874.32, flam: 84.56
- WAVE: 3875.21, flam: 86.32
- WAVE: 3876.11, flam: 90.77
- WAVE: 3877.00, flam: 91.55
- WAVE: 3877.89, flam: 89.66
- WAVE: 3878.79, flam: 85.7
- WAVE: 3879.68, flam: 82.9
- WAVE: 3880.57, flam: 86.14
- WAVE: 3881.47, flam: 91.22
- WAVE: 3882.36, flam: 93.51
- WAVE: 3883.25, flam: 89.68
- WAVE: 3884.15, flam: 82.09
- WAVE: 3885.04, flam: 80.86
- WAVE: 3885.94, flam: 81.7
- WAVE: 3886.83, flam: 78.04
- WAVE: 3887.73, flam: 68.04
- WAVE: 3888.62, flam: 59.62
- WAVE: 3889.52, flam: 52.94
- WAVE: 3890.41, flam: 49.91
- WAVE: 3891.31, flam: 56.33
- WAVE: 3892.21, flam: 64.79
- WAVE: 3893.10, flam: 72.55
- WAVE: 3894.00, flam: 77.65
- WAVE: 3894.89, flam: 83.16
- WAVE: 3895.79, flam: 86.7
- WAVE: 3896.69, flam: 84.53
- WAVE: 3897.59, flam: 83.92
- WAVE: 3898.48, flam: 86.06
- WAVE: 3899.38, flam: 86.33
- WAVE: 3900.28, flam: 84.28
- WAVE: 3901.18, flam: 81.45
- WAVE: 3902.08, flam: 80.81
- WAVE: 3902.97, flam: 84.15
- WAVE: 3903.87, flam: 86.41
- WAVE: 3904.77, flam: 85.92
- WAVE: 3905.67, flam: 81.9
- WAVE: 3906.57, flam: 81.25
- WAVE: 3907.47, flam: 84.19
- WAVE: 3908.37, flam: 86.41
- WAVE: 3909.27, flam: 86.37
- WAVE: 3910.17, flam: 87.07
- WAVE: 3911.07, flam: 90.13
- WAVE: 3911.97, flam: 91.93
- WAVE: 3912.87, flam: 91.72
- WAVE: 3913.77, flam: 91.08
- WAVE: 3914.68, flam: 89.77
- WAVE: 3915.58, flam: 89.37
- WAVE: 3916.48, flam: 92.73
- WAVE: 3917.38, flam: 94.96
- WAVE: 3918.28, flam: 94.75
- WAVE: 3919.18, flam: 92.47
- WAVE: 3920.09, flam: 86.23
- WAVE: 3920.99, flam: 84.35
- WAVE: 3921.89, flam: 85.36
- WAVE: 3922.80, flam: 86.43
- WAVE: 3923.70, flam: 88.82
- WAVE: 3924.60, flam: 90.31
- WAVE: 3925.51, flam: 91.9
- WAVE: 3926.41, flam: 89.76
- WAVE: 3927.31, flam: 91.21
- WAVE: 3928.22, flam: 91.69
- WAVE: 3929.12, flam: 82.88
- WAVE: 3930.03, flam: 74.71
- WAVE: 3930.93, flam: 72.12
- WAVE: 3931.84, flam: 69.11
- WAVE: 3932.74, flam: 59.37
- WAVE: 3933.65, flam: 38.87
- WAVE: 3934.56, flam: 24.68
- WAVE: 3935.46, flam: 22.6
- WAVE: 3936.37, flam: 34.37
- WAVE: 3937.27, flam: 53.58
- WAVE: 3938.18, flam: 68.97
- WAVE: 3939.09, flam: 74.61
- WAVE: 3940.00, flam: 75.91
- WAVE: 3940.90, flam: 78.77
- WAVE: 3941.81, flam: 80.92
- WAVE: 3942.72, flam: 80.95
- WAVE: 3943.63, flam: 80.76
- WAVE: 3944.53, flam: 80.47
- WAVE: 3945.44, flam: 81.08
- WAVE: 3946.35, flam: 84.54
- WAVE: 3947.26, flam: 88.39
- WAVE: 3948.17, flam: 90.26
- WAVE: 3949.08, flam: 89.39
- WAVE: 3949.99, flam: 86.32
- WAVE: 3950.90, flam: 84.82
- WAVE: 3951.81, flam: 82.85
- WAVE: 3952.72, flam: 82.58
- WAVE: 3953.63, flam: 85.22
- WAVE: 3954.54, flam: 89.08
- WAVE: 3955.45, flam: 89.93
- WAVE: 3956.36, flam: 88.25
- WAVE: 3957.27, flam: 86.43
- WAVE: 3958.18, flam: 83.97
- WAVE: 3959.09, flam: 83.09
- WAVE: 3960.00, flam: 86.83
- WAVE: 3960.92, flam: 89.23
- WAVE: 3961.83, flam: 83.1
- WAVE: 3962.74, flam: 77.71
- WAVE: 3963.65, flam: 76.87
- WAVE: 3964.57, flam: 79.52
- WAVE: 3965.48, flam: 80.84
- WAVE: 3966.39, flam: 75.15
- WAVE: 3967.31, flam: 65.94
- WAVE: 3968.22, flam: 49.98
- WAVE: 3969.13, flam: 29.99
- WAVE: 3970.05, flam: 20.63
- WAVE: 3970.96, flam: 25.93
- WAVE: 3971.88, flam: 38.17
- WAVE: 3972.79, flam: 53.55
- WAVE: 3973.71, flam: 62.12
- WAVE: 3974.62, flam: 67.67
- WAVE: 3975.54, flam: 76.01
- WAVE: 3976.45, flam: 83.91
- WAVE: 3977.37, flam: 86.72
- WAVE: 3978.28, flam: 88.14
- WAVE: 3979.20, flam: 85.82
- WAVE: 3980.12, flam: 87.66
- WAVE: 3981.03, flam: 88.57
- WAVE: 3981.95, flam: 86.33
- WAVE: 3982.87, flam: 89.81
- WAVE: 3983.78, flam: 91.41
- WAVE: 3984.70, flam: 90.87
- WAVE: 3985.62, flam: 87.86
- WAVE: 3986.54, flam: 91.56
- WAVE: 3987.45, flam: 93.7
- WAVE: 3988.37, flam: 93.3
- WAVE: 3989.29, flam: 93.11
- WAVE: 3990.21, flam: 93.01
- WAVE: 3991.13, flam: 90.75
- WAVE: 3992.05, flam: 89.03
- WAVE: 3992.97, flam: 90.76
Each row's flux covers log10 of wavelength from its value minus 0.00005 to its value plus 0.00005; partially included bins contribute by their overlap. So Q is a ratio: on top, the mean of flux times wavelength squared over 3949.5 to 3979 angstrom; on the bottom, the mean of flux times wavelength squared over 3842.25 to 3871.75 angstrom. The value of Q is 0.88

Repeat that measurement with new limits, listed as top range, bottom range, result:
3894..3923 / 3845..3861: 1.01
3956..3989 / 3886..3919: 0.96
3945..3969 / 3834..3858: 1.09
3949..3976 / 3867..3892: 0.92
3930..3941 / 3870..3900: 0.72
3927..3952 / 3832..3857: 0.96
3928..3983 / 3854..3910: 0.91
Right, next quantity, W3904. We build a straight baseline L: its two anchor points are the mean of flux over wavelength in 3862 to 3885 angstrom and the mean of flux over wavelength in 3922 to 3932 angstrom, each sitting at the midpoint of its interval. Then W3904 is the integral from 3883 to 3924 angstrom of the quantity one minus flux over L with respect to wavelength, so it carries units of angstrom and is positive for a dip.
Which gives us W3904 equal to 1.9 angstrom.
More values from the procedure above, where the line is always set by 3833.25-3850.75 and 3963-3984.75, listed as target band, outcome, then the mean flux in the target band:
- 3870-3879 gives -1.7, 87.9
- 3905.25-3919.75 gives -3.4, 89.1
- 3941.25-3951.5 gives -1.9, 84.2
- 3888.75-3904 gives -0.6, 76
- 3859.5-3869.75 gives -1.9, 88.3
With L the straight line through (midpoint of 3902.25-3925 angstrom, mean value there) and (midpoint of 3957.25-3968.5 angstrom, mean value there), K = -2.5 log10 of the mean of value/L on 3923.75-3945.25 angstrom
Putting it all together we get 0.19 mag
